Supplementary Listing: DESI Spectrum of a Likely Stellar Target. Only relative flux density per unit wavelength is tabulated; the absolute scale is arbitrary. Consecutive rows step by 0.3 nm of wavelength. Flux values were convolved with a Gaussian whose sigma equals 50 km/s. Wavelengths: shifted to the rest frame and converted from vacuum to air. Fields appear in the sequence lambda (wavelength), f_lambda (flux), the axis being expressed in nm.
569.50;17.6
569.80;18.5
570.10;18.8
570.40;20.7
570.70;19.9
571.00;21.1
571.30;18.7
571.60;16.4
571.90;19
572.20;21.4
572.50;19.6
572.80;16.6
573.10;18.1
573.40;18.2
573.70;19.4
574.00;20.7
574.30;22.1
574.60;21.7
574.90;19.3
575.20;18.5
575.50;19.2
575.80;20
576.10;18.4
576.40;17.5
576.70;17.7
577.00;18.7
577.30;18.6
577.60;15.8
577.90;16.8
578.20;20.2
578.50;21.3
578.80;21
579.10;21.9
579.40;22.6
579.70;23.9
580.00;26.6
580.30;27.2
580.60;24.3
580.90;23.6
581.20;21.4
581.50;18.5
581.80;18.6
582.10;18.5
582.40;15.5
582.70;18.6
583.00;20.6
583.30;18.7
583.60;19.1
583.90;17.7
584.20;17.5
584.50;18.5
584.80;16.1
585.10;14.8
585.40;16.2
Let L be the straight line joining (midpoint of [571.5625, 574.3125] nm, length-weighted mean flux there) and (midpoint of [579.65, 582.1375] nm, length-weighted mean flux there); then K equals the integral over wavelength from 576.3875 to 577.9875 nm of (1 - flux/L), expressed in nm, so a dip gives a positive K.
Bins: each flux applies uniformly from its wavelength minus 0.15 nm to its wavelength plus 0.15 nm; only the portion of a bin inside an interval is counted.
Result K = 0.26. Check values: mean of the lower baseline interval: 19.1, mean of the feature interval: 17.5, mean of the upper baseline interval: 22.6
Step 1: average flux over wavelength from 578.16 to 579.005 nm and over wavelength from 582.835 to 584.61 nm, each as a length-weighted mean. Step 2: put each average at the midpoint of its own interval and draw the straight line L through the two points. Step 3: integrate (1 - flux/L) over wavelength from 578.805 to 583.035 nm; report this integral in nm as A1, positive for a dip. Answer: -0.335 nm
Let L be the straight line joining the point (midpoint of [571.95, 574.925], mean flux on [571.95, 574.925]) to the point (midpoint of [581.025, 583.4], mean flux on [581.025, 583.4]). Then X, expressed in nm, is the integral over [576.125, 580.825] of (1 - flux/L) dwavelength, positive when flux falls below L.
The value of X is -0.42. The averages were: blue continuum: 19.7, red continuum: 18.9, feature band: 20.9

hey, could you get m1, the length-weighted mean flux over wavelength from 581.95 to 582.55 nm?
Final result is 17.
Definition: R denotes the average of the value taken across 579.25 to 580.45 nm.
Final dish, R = 25.1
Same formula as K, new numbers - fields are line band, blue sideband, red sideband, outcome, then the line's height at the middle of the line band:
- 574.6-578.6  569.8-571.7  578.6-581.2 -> 0.613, 22.1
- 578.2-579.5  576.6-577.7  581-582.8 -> -0.244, 18.1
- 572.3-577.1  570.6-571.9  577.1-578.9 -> -0.050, 18.9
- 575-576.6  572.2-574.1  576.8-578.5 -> -0.013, 18.6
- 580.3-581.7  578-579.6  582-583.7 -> -0.182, 19.8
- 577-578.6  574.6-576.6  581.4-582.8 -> 0.013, 18.6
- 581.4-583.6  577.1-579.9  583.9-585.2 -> -0.051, 18.1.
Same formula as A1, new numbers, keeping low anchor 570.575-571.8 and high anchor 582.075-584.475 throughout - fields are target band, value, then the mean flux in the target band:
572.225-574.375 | -0.04 nm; 19.3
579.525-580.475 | -0.38 nm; 25.8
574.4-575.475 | -0.06 nm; 19.9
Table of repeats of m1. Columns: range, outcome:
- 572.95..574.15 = 19.1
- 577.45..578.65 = 18.5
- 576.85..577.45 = 18.7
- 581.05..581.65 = 20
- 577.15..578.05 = 17.1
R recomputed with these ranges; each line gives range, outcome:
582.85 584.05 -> 19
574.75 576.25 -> 19.1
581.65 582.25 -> 18.5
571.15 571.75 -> 17.6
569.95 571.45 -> 19.8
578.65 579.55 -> 21.8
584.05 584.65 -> 18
